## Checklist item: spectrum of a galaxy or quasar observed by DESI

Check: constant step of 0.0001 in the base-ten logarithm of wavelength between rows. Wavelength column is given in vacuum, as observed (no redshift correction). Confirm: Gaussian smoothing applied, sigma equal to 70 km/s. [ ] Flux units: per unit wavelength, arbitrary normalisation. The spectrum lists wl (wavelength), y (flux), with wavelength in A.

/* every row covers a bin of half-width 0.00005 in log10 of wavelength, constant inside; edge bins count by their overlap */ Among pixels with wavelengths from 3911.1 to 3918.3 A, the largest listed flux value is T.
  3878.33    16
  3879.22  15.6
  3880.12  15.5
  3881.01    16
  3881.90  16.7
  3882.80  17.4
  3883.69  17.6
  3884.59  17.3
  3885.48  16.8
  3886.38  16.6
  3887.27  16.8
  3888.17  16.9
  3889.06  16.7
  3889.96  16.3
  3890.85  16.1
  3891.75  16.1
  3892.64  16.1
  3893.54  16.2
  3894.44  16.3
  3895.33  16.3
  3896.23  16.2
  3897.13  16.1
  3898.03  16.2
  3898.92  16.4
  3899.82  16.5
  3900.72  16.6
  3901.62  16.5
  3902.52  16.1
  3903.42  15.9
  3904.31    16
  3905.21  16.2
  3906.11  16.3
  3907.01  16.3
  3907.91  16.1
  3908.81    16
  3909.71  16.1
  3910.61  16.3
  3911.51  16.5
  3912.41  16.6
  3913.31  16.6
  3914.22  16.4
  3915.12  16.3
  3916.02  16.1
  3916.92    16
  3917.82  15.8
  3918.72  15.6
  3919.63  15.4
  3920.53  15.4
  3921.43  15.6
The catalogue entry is 16.6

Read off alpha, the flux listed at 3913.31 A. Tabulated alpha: 16.6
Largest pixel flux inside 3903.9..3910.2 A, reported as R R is 16.3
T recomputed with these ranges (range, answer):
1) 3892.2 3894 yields 16.2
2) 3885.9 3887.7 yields 16.8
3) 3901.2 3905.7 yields 16.5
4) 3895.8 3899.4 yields 16.4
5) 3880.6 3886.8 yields 17.6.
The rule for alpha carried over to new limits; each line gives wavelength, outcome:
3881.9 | 16.7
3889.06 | 16.7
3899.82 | 16.5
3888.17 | 16.9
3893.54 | 16.2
